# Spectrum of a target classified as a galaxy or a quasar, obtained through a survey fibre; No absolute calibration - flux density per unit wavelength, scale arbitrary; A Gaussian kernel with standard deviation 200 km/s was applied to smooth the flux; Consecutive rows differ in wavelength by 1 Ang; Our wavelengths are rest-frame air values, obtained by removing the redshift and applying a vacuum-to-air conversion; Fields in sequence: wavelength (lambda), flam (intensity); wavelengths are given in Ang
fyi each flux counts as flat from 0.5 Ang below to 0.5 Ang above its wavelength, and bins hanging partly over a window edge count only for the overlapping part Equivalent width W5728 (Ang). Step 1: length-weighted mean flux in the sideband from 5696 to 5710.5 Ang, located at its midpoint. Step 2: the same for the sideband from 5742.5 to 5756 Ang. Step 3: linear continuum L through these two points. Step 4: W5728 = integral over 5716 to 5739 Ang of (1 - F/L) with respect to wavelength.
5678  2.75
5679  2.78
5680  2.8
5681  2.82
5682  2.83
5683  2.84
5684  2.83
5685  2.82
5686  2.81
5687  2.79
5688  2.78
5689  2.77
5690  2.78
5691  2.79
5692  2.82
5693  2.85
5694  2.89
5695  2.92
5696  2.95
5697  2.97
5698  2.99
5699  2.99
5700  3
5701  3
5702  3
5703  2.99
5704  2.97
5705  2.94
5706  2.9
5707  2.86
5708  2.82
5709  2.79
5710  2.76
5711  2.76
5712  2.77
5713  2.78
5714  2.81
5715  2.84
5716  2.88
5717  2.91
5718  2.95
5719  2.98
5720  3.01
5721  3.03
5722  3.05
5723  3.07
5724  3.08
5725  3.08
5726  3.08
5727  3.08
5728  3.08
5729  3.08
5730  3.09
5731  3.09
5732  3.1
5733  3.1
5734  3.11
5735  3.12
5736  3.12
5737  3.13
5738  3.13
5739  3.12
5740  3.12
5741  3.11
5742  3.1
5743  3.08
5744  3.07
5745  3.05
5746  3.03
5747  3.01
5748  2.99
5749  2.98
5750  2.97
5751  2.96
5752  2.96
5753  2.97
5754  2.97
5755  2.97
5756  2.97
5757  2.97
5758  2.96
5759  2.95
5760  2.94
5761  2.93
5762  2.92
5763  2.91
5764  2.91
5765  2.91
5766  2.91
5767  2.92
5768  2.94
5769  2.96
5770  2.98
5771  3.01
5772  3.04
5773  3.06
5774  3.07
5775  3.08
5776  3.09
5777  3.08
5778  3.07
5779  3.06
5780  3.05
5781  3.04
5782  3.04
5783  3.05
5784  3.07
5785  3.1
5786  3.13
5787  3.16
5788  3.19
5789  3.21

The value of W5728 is -0.76 Ang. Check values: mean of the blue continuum 2.93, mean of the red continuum 3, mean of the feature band 3.06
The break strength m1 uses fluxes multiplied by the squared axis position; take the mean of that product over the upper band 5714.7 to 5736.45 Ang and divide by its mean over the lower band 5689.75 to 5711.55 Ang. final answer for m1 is 1.06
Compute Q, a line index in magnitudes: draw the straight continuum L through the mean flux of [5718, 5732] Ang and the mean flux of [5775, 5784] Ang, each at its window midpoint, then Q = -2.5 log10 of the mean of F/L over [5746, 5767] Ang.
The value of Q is 0.04 mag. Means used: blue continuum 3.06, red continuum 3.06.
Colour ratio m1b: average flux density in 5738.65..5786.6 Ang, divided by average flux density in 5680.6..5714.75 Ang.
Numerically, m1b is 1.05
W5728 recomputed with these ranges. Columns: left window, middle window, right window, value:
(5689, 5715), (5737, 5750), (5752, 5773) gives -0.59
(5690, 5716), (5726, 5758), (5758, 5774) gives -1.34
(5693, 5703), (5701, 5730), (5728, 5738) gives 0.86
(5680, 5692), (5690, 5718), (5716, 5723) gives 0.15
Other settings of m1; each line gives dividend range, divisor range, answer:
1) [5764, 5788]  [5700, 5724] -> 1.07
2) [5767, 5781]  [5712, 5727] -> 1.04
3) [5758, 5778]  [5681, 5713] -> 1.07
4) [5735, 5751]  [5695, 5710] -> 1.06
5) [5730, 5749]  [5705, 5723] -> 1.08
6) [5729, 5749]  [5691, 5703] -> 1.07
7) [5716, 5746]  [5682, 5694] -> 1.11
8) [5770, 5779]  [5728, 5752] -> 1.01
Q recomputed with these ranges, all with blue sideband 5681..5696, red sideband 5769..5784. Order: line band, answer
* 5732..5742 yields -0.06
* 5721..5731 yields -0.06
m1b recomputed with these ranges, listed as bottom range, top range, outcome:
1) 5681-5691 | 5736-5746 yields 1.10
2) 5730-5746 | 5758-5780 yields 0.96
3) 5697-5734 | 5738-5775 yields 1.01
